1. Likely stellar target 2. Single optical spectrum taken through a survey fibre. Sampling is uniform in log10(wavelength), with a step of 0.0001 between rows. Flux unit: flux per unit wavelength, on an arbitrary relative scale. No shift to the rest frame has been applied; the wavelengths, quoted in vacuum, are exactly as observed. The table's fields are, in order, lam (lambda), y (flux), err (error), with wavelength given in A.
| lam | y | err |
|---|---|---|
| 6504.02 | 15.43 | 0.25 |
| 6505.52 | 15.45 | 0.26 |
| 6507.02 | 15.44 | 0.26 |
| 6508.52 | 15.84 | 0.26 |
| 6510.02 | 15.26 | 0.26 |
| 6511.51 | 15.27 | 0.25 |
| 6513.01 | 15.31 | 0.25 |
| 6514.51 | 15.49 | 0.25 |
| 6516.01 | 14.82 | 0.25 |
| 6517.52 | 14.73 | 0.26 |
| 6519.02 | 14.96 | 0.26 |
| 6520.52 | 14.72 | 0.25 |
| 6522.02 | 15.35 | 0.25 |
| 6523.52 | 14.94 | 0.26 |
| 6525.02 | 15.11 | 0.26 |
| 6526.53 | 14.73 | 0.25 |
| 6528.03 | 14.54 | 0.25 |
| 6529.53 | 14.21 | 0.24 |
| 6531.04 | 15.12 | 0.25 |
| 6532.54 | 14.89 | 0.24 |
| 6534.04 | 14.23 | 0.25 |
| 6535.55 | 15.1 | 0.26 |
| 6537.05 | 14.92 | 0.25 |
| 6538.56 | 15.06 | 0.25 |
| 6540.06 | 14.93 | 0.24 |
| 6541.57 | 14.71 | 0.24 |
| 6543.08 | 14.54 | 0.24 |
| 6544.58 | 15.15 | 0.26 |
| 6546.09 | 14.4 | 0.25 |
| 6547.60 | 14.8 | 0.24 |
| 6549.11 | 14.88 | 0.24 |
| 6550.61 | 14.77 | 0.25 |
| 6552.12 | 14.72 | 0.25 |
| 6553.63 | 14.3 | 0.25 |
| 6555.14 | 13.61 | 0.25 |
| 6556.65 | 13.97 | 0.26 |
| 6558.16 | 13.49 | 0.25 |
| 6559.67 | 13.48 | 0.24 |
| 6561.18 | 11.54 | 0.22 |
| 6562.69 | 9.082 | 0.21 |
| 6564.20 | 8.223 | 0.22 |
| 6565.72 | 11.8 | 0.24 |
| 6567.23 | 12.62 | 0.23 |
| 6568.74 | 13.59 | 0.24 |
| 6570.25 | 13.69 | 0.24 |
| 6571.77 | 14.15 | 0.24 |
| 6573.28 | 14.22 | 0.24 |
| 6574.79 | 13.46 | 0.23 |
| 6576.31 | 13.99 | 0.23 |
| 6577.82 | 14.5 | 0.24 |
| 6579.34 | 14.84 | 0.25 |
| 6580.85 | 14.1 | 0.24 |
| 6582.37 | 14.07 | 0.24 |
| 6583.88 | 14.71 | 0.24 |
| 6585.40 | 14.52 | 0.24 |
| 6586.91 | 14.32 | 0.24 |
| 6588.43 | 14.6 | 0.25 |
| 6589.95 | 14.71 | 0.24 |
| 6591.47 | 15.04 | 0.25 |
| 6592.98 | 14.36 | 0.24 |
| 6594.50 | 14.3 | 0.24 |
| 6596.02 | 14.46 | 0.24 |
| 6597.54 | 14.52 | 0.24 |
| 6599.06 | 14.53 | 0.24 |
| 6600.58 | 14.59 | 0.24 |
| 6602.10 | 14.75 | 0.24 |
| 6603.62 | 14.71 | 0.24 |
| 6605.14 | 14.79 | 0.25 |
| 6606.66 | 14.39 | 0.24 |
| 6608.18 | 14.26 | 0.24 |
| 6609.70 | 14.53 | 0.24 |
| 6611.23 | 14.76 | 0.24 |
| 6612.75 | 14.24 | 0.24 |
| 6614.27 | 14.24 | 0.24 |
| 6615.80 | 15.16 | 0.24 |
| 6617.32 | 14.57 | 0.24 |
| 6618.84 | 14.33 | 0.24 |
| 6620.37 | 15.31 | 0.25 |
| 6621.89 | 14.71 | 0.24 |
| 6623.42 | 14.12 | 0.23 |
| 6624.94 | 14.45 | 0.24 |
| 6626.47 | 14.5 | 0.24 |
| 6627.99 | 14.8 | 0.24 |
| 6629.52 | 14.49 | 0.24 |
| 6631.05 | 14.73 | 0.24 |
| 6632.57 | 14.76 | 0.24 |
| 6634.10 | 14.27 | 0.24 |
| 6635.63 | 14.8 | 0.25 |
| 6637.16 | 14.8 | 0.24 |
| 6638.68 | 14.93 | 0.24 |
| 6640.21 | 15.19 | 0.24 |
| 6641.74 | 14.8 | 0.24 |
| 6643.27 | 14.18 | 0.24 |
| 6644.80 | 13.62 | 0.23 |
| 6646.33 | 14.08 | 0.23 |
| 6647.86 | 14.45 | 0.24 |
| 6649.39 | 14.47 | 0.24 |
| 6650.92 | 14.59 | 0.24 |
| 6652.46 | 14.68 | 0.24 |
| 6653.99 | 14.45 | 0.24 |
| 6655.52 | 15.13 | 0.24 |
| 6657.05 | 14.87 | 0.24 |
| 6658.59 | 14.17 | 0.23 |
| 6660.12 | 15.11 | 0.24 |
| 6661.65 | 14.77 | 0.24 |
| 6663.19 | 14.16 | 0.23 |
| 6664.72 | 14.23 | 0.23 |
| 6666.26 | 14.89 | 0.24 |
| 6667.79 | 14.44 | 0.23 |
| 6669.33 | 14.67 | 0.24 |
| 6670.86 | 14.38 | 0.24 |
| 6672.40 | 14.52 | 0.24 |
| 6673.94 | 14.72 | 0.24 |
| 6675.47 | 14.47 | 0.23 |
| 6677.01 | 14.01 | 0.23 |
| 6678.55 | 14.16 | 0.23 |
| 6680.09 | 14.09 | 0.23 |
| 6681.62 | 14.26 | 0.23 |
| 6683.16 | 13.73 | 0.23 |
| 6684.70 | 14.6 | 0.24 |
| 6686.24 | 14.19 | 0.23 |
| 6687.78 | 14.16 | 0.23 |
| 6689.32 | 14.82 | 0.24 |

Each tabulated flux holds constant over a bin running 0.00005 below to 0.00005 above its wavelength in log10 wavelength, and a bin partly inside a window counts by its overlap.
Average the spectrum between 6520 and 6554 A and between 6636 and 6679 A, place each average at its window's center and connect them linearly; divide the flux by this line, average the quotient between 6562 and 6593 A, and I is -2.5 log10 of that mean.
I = 0.09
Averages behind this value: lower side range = 14.8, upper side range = 14.5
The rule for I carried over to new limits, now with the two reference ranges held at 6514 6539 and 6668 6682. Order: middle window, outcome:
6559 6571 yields 0.25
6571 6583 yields 0.04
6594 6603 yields 0.01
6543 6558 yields 0.02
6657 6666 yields -0.01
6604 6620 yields 0.00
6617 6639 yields -0.01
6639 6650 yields 0.00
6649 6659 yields -0.01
